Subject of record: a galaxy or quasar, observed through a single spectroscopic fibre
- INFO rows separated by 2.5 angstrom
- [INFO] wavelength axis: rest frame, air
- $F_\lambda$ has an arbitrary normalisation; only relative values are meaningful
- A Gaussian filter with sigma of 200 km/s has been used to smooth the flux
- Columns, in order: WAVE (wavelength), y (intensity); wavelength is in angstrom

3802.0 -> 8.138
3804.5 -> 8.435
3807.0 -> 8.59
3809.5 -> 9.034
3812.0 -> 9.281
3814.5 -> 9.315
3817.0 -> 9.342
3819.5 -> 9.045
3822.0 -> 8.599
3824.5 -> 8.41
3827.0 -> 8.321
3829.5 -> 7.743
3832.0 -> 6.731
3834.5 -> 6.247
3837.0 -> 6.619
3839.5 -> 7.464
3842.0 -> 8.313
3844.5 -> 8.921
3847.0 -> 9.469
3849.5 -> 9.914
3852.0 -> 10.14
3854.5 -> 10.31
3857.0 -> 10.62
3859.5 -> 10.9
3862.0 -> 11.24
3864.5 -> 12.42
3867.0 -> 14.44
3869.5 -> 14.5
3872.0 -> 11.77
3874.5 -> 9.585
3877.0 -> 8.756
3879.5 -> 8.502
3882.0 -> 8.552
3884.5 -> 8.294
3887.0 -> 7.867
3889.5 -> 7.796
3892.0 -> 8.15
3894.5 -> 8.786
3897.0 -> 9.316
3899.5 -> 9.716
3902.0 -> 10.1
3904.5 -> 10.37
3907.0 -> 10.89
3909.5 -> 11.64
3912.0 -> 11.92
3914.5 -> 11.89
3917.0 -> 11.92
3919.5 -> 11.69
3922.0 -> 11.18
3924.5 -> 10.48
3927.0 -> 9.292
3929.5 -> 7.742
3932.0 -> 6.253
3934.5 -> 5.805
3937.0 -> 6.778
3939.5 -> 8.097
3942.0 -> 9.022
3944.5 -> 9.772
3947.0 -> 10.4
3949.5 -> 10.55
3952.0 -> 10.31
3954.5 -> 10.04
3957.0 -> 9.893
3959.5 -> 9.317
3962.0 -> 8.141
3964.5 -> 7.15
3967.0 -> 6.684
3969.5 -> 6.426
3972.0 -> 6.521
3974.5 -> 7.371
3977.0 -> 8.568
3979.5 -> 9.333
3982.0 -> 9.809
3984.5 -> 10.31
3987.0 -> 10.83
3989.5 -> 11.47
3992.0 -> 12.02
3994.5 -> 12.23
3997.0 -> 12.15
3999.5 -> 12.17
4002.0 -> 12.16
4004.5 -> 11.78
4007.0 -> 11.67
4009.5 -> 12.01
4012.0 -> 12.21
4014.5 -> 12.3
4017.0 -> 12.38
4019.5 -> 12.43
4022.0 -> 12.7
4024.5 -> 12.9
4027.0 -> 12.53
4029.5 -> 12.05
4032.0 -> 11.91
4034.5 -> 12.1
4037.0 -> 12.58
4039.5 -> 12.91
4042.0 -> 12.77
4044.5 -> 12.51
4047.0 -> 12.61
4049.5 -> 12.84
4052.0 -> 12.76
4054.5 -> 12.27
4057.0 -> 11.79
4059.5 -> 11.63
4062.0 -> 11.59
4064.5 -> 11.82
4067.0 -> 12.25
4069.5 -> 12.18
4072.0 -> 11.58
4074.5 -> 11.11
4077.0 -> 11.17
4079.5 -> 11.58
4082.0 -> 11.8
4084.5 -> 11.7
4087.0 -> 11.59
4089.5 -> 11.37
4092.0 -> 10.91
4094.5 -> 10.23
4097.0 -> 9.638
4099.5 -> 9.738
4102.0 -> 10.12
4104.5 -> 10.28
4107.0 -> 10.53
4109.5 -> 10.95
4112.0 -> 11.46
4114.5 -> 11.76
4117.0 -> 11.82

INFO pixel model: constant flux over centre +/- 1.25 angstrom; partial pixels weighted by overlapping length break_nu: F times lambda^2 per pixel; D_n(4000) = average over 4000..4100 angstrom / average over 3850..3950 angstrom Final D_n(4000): 1.3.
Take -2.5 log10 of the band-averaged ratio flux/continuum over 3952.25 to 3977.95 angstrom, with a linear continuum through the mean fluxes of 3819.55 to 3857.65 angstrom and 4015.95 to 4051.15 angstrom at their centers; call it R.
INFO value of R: 0.342 mag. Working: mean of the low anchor 8.5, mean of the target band 8.09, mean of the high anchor 12.5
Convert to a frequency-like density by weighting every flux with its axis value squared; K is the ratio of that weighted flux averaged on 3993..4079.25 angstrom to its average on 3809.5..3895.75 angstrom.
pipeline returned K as 1.44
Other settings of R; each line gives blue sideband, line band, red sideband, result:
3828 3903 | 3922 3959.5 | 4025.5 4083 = 0.17 mag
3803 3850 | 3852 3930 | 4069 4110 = -0.15 mag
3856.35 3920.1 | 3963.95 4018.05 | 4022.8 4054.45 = 0.15 mag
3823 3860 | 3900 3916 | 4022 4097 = -0.15 mag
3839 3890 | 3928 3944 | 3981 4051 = 0.43 mag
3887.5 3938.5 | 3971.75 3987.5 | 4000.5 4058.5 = 0.23 mag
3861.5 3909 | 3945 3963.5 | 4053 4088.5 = 0.10 mag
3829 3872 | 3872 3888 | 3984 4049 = 0.16 mag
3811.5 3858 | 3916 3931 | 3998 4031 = 0.01 mag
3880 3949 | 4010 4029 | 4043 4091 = -0.12 mag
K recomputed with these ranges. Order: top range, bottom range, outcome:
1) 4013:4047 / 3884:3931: 1.33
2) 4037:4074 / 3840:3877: 1.26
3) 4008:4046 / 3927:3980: 1.55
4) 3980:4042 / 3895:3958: 1.28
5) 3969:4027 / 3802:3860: 1.38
